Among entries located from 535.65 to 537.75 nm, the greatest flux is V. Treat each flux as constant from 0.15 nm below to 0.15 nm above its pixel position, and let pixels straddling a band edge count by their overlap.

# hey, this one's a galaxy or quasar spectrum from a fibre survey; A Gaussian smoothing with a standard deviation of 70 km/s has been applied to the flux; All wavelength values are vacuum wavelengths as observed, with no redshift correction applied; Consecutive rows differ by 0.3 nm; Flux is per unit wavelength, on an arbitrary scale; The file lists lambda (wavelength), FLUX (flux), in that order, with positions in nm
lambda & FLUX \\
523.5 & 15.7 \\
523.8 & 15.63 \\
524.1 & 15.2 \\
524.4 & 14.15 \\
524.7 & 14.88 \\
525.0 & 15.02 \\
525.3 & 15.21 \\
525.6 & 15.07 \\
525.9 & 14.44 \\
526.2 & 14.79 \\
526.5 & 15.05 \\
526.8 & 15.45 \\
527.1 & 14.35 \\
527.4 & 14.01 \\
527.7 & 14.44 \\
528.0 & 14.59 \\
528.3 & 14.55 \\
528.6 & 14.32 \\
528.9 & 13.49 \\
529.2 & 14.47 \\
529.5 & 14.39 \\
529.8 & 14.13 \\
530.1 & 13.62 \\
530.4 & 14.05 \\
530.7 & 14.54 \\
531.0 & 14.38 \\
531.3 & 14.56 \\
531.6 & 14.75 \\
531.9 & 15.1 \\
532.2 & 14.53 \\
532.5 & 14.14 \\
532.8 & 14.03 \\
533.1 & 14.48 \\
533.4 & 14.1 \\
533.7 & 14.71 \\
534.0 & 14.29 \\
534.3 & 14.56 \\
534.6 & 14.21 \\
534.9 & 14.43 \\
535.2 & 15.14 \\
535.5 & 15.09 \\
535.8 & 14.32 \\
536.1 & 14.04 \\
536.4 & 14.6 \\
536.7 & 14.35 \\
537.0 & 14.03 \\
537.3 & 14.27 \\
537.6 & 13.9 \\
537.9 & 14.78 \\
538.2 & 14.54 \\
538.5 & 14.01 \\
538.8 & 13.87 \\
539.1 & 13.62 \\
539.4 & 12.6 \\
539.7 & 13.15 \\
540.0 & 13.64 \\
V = 14.6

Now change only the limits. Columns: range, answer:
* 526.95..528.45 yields 14.59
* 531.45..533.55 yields 15.1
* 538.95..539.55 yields 13.62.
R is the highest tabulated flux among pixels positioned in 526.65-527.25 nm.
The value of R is 15.45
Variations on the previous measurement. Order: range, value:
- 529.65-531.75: 14.75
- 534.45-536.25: 15.14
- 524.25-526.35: 15.21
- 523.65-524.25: 15.63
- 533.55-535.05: 14.71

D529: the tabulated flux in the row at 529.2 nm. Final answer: 14.47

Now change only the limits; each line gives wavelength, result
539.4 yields 12.6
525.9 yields 14.44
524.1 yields 15.2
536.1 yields 14.04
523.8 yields 15.63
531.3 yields 14.56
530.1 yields 13.62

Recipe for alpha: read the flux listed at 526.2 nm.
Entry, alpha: 14.79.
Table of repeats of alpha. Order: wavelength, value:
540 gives 13.64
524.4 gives 14.15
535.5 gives 15.09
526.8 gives 15.45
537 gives 14.03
